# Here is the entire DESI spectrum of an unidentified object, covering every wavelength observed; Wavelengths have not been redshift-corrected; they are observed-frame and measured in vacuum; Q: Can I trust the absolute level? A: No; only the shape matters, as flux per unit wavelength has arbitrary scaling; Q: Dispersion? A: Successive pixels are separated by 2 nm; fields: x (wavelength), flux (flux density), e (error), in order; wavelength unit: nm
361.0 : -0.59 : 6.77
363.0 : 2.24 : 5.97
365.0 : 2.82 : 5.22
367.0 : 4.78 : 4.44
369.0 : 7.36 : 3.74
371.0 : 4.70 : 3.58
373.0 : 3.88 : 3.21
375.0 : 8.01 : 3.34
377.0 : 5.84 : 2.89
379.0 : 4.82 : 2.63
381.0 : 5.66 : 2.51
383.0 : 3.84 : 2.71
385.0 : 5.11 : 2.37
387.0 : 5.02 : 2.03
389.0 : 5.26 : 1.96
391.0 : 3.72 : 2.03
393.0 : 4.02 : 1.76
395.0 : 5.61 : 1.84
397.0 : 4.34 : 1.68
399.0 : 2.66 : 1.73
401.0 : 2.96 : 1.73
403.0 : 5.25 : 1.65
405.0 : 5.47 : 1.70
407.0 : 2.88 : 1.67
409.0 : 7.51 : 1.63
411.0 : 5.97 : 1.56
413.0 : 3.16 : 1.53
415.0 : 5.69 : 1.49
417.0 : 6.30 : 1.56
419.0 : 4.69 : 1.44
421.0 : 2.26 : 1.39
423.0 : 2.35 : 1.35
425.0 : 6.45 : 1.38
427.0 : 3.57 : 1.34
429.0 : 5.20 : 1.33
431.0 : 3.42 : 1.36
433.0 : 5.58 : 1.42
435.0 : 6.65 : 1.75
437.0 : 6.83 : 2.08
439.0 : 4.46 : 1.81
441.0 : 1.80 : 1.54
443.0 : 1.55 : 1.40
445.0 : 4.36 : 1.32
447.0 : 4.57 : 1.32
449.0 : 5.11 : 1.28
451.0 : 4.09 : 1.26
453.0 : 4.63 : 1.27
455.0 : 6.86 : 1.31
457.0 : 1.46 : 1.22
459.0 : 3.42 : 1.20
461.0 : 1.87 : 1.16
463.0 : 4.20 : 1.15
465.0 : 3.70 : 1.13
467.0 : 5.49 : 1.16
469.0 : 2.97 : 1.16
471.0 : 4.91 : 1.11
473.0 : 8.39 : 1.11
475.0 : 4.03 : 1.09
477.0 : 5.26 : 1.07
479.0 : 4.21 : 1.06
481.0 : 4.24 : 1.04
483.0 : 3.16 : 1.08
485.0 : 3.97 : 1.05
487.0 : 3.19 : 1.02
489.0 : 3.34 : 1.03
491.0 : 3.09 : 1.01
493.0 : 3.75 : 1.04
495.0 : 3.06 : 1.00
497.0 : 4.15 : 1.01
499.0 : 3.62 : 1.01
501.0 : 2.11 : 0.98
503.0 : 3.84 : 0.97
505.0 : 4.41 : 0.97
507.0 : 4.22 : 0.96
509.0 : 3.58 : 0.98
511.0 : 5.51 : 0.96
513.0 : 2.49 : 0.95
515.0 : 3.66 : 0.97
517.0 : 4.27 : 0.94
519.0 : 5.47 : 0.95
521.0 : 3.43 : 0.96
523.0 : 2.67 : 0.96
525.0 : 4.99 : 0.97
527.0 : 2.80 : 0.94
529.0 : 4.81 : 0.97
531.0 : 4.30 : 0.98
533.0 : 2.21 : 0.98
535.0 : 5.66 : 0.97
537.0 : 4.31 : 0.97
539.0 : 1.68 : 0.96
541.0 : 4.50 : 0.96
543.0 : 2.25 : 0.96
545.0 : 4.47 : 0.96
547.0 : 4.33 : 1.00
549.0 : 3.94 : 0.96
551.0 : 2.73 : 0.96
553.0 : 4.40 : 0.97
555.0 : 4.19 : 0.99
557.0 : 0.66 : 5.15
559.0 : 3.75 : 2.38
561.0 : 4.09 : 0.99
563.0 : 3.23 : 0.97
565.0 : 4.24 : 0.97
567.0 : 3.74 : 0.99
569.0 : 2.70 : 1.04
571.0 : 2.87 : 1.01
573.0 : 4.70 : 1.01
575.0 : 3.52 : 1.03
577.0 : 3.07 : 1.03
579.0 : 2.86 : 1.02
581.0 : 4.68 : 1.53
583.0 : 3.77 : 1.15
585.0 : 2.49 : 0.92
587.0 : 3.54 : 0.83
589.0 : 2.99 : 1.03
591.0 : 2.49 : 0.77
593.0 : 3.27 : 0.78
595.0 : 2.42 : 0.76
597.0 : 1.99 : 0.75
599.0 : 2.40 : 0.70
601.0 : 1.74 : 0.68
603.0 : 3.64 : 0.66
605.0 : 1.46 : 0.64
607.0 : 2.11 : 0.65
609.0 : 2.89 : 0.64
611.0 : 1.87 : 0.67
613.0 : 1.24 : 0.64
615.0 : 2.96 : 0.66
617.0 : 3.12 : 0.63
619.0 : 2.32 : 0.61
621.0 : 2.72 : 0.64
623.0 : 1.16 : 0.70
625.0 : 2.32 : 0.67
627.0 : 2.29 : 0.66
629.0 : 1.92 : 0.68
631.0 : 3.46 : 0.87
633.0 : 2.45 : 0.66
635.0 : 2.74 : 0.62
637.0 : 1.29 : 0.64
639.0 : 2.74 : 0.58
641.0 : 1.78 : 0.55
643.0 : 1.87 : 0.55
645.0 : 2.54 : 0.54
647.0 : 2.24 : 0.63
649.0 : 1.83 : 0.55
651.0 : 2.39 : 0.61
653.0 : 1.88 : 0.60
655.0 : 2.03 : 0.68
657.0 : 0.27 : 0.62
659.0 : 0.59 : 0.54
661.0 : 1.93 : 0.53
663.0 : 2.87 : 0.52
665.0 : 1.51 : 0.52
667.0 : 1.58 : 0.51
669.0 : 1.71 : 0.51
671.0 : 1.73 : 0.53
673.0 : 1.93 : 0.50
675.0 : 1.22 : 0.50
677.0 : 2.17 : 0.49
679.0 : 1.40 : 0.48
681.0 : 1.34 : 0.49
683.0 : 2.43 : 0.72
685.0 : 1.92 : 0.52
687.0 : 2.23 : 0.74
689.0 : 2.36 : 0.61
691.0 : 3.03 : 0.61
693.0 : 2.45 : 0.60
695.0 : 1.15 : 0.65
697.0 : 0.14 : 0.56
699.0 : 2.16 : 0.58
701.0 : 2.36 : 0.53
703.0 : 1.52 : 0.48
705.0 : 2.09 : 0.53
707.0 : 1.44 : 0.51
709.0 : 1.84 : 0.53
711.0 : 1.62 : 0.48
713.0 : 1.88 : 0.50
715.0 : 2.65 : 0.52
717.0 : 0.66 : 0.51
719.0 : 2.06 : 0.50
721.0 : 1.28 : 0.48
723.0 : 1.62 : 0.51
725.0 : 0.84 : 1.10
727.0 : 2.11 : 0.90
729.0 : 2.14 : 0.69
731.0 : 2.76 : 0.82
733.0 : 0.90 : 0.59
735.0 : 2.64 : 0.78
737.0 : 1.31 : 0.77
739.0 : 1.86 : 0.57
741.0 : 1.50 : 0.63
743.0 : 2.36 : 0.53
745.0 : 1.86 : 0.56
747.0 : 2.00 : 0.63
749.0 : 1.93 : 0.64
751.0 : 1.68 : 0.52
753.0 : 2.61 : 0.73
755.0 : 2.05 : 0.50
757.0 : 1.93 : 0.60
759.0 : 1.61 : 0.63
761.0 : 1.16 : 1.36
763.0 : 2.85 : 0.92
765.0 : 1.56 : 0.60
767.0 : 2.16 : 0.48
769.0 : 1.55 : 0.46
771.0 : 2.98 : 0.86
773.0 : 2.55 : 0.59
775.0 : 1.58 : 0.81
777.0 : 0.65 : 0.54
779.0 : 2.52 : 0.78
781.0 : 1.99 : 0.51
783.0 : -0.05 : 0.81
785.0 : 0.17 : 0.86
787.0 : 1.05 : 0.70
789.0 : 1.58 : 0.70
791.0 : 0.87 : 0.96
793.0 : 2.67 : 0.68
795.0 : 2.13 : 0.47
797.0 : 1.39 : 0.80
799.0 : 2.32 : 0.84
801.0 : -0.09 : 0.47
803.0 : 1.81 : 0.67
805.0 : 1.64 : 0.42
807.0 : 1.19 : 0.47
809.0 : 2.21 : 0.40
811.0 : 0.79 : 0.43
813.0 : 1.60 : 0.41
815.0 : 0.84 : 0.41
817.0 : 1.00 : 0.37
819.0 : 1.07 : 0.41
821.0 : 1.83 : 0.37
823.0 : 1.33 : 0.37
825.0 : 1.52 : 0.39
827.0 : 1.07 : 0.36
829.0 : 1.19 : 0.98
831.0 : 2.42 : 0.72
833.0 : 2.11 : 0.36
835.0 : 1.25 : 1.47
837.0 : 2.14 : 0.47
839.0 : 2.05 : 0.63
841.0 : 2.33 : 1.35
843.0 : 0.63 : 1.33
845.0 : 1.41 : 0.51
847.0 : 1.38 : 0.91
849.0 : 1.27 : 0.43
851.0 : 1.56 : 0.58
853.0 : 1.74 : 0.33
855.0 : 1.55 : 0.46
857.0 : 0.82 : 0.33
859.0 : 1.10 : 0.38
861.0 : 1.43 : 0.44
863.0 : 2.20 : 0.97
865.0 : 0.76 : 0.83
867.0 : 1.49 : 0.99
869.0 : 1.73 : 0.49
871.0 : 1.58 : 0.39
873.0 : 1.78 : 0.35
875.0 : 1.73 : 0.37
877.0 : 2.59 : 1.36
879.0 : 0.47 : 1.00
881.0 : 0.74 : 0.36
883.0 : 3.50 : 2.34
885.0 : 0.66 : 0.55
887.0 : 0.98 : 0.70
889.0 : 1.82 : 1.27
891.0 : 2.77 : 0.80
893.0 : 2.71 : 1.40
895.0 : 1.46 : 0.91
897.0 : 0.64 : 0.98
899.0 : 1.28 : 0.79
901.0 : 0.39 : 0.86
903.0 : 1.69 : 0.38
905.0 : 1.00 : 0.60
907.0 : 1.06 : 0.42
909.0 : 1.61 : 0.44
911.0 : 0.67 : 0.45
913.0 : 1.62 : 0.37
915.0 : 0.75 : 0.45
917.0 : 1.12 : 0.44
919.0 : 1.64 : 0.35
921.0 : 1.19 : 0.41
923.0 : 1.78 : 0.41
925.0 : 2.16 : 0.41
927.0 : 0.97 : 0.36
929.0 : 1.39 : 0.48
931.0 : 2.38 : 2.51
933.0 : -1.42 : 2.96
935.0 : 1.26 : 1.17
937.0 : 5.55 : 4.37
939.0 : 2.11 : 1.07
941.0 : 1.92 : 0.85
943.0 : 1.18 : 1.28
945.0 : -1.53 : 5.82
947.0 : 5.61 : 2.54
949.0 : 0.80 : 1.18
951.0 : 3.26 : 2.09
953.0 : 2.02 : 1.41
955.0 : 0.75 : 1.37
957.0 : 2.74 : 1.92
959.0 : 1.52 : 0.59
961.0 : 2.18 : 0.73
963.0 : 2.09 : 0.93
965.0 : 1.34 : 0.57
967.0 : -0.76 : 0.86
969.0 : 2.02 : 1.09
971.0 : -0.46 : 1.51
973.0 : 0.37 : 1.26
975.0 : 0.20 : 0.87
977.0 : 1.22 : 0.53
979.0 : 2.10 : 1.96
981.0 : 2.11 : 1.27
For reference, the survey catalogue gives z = 0.587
